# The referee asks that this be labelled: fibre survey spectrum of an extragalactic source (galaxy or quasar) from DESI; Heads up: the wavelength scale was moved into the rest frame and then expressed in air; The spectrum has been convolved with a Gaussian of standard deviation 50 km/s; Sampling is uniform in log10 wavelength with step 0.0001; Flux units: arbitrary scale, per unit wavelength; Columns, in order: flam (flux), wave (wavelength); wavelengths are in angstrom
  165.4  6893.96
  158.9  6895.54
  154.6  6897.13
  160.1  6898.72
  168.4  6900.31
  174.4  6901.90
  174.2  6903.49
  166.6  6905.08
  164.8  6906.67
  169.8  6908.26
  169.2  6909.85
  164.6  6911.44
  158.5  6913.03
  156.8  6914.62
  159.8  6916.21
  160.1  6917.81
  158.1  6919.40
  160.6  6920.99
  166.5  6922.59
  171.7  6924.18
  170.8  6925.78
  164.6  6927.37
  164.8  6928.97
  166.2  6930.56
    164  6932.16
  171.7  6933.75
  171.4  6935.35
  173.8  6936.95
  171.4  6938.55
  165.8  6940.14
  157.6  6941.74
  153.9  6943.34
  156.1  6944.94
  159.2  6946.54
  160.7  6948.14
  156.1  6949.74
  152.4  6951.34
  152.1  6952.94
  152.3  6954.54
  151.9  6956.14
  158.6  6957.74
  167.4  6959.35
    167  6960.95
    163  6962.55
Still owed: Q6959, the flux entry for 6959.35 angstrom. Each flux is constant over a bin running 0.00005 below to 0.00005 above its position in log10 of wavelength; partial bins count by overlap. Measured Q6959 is 167.4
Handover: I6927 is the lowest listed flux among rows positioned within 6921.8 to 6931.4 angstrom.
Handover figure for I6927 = 164.6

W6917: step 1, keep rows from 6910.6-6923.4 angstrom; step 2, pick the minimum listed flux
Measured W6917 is 156.8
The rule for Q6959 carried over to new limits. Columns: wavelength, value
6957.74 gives 158.6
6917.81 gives 160.1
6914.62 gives 156.8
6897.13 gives 154.6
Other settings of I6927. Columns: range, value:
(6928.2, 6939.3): 164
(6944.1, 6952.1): 152.4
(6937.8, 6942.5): 157.6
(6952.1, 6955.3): 152.1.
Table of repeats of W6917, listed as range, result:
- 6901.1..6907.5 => 164.8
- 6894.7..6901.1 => 154.6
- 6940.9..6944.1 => 153.9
